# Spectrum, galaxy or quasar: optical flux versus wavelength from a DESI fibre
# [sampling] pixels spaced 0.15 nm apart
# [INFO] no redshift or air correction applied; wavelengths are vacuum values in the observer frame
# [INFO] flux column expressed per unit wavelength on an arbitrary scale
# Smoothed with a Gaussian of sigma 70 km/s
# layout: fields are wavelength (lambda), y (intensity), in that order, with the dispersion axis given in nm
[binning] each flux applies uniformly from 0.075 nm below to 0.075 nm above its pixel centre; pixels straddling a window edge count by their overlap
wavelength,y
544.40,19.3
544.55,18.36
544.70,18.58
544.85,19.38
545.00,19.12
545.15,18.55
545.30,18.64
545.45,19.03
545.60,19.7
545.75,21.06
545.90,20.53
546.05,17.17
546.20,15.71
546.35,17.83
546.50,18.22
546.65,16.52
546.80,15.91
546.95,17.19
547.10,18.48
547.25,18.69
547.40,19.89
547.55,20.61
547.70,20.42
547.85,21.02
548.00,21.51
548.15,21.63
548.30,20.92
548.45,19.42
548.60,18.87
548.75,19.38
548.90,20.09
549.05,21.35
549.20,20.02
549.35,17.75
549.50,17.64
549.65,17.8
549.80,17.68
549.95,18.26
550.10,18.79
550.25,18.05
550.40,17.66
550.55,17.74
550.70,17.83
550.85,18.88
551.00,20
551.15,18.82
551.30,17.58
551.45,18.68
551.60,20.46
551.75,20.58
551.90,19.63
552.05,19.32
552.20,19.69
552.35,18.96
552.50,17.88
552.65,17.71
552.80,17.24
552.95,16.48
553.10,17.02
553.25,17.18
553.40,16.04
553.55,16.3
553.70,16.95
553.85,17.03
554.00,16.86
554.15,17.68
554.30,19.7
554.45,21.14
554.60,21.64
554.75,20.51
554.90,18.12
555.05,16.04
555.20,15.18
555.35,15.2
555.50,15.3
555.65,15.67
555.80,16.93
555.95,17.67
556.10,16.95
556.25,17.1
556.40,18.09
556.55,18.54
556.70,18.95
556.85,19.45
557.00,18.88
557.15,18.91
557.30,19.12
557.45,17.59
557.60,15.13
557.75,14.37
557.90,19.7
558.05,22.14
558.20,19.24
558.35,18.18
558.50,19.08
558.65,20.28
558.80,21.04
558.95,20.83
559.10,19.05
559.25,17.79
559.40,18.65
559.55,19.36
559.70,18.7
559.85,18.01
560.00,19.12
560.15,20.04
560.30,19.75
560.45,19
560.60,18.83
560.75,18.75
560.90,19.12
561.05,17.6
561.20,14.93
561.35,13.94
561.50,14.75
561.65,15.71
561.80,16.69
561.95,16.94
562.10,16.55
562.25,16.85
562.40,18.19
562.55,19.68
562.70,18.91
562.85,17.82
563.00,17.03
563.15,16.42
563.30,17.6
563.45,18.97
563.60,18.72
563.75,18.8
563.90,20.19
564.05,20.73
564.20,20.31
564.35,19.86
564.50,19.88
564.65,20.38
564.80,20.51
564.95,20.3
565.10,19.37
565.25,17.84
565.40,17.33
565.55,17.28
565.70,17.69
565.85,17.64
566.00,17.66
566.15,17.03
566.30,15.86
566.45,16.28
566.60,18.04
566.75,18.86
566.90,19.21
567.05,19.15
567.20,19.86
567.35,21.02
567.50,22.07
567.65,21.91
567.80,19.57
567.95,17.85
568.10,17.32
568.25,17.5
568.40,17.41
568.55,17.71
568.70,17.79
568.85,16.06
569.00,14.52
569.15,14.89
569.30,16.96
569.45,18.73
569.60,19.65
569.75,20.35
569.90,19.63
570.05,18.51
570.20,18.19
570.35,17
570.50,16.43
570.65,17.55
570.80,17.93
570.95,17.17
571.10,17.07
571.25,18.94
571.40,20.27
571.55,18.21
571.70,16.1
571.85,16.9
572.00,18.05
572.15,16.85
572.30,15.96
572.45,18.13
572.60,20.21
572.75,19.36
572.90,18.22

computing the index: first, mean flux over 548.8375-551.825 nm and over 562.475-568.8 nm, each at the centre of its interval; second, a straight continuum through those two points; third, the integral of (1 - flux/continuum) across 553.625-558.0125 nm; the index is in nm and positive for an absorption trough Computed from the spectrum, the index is 0.23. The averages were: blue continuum 18.8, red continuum 18.7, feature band 17.8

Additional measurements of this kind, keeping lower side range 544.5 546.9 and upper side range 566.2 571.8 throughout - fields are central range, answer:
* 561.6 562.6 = 0.06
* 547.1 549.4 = -0.22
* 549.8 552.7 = -0.07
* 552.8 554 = 0.10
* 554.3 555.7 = 0.04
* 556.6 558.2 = -0.02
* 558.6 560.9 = -0.13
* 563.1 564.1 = -0.03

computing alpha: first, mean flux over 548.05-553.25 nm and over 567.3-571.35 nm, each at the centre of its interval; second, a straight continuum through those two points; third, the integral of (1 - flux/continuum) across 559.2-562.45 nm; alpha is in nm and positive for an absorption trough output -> 0.133 nm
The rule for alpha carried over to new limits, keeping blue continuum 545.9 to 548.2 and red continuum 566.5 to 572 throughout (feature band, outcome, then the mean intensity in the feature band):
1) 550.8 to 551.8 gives -0.03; 19.3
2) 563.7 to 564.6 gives -0.08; 20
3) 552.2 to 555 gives 0.08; 18.1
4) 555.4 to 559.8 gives 0.03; 18.3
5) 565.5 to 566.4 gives 0.06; 17.2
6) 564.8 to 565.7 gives -0.01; 18.5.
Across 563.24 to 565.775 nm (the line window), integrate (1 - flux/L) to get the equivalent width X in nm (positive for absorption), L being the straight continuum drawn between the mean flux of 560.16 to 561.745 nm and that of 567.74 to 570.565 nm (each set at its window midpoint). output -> -0.244 nm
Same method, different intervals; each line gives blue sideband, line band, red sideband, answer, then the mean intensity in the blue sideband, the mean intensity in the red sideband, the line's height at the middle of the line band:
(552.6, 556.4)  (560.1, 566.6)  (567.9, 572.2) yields -0.207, 17.4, 17.6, 17.5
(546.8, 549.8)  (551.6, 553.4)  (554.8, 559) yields 0.041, 19.5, 18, 18.7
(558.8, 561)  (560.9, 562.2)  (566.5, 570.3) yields 0.199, 19.1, 18.5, 19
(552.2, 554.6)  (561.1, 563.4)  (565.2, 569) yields 0.154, 17.8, 18.2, 18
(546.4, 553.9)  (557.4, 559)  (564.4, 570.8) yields -0.033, 18.6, 18.3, 18.5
